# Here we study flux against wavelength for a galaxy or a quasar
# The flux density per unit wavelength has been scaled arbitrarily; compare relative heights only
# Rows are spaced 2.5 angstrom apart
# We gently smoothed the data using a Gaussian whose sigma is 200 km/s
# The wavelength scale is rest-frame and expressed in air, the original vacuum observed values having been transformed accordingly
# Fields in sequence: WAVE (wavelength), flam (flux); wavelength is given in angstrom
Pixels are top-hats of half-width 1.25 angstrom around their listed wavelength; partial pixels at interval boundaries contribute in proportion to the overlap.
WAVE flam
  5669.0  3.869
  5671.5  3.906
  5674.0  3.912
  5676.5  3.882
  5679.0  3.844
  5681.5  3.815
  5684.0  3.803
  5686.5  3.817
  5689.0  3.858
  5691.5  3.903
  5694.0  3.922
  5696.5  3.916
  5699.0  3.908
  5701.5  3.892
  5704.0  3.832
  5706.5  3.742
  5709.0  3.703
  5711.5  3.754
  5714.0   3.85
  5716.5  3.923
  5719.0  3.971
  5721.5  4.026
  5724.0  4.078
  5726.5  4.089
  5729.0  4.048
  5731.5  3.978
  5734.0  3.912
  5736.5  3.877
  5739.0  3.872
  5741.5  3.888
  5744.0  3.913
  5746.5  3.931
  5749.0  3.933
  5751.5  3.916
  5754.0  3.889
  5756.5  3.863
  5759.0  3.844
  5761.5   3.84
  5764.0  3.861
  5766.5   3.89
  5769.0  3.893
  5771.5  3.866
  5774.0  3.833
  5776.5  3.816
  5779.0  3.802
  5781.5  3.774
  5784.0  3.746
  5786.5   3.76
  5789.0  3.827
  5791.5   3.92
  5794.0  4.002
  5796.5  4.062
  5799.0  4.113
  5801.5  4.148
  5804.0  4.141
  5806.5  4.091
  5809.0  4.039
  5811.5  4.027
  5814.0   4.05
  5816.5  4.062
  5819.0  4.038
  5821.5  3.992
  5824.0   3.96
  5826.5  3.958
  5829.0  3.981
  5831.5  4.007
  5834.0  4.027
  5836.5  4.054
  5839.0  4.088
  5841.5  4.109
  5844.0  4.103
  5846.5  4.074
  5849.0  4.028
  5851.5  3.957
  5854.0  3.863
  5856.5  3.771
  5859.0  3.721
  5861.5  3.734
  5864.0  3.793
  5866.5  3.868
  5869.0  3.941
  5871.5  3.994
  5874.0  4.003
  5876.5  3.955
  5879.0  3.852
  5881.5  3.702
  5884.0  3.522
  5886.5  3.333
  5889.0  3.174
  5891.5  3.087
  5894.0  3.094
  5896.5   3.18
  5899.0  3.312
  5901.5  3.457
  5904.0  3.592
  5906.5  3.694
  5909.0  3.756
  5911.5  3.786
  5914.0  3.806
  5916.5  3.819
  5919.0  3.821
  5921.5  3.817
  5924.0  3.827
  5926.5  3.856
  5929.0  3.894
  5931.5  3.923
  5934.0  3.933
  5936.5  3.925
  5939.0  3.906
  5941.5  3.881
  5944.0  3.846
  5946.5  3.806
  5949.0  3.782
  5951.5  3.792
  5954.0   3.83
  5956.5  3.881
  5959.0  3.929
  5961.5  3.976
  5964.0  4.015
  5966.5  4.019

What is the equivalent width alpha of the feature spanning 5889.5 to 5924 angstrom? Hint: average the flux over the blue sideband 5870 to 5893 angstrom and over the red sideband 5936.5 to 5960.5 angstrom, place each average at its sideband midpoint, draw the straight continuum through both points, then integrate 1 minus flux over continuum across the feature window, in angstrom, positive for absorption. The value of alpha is 1.4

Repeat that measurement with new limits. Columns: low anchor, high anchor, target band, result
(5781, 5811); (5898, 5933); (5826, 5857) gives -0.96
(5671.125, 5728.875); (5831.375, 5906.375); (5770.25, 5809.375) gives -1.25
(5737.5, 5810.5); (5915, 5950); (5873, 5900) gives 2.82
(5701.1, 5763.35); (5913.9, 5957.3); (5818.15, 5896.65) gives 1.08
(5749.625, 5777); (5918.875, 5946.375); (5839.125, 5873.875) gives -0.51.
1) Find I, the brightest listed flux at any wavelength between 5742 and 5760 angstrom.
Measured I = 3.933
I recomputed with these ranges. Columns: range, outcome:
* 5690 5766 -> 4.089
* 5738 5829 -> 4.148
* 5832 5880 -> 4.109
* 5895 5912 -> 3.786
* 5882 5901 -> 3.522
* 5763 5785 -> 3.893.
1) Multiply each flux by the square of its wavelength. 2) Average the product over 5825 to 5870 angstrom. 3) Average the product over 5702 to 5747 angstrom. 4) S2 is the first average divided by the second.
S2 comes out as 1.05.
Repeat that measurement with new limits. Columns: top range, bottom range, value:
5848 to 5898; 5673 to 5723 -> 1.01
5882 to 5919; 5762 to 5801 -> 0.94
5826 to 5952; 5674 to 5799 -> 1.03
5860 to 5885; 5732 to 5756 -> 1.03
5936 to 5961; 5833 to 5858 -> 1.00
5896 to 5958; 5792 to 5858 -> 0.97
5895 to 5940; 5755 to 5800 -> 1.01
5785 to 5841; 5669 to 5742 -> 1.07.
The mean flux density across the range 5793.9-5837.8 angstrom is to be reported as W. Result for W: 4.04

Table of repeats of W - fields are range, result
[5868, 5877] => 3.98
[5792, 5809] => 4.08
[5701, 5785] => 3.88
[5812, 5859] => 4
